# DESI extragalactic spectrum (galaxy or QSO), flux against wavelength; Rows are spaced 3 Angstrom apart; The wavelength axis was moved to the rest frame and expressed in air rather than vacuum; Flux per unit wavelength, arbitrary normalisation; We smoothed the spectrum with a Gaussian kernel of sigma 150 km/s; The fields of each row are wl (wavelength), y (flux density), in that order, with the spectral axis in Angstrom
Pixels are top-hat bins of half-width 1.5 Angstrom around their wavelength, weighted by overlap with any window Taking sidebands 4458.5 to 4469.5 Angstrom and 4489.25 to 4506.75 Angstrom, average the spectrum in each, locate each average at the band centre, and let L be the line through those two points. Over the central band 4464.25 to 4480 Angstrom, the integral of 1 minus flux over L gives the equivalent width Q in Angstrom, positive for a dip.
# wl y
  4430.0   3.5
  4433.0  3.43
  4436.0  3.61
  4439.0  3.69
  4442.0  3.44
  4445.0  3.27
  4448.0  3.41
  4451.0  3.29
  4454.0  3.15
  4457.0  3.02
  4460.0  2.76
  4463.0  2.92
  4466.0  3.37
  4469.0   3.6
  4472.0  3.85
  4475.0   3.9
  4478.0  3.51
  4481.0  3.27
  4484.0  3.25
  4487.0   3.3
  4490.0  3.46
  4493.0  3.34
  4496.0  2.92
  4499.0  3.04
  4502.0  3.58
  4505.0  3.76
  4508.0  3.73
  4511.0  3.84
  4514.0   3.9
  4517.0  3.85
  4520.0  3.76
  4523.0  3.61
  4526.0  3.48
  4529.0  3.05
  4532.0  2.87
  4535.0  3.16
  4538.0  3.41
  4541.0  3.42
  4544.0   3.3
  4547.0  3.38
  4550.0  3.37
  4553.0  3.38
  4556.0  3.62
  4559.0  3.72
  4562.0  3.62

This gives -2.21 Angstrom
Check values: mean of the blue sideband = 3.12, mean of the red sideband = 3.35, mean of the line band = 3.62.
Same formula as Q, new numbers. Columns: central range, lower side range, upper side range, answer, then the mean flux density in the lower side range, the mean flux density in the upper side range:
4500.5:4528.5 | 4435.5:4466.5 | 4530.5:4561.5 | -3.1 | 3.25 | 3.37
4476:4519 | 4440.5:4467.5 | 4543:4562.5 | -2.3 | 3.18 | 3.48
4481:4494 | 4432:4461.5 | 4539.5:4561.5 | 0.1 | 3.3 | 3.46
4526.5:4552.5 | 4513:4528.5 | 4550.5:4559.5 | 2.4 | 3.67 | 3.53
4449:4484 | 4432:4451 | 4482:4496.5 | 0.4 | 3.46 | 3.28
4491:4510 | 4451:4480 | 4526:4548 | -0.7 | 3.34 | 3.24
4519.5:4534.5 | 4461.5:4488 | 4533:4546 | 0.1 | 3.44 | 3.31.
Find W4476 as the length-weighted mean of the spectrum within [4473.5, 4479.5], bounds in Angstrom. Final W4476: 3.7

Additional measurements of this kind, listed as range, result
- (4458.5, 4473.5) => 3.3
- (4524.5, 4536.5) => 3.14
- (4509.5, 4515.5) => 3.87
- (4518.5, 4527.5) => 3.62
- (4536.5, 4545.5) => 3.38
